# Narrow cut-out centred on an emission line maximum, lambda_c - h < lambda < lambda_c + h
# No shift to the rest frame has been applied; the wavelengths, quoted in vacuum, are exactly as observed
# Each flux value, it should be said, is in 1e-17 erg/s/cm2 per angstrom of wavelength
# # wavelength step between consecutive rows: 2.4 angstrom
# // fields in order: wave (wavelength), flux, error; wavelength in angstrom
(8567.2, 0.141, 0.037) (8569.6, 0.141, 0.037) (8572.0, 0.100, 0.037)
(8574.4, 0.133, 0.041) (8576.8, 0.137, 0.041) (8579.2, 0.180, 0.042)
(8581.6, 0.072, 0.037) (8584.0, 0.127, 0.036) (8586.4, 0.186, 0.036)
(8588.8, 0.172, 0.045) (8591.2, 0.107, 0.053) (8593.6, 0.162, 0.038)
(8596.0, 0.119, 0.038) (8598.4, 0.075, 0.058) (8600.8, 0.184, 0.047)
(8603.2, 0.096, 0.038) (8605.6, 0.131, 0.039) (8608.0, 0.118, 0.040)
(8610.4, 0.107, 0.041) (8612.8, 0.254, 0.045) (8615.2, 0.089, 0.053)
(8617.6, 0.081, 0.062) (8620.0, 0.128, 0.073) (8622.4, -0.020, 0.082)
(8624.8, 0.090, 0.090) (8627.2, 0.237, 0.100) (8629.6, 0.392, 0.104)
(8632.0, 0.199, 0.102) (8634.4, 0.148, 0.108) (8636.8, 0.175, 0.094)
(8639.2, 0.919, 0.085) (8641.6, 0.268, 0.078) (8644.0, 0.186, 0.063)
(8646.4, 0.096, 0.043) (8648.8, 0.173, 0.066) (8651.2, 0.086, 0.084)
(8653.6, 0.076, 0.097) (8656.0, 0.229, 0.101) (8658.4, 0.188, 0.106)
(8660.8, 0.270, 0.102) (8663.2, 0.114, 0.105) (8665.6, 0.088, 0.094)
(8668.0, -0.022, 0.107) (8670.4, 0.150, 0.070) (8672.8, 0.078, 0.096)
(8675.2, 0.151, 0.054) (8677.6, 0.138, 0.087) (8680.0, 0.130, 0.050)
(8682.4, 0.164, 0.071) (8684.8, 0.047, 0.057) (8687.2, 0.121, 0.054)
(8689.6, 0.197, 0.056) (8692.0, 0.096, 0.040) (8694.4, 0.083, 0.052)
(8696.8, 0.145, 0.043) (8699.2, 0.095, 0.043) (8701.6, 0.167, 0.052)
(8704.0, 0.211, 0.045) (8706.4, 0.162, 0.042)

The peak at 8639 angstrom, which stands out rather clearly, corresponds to H-beta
